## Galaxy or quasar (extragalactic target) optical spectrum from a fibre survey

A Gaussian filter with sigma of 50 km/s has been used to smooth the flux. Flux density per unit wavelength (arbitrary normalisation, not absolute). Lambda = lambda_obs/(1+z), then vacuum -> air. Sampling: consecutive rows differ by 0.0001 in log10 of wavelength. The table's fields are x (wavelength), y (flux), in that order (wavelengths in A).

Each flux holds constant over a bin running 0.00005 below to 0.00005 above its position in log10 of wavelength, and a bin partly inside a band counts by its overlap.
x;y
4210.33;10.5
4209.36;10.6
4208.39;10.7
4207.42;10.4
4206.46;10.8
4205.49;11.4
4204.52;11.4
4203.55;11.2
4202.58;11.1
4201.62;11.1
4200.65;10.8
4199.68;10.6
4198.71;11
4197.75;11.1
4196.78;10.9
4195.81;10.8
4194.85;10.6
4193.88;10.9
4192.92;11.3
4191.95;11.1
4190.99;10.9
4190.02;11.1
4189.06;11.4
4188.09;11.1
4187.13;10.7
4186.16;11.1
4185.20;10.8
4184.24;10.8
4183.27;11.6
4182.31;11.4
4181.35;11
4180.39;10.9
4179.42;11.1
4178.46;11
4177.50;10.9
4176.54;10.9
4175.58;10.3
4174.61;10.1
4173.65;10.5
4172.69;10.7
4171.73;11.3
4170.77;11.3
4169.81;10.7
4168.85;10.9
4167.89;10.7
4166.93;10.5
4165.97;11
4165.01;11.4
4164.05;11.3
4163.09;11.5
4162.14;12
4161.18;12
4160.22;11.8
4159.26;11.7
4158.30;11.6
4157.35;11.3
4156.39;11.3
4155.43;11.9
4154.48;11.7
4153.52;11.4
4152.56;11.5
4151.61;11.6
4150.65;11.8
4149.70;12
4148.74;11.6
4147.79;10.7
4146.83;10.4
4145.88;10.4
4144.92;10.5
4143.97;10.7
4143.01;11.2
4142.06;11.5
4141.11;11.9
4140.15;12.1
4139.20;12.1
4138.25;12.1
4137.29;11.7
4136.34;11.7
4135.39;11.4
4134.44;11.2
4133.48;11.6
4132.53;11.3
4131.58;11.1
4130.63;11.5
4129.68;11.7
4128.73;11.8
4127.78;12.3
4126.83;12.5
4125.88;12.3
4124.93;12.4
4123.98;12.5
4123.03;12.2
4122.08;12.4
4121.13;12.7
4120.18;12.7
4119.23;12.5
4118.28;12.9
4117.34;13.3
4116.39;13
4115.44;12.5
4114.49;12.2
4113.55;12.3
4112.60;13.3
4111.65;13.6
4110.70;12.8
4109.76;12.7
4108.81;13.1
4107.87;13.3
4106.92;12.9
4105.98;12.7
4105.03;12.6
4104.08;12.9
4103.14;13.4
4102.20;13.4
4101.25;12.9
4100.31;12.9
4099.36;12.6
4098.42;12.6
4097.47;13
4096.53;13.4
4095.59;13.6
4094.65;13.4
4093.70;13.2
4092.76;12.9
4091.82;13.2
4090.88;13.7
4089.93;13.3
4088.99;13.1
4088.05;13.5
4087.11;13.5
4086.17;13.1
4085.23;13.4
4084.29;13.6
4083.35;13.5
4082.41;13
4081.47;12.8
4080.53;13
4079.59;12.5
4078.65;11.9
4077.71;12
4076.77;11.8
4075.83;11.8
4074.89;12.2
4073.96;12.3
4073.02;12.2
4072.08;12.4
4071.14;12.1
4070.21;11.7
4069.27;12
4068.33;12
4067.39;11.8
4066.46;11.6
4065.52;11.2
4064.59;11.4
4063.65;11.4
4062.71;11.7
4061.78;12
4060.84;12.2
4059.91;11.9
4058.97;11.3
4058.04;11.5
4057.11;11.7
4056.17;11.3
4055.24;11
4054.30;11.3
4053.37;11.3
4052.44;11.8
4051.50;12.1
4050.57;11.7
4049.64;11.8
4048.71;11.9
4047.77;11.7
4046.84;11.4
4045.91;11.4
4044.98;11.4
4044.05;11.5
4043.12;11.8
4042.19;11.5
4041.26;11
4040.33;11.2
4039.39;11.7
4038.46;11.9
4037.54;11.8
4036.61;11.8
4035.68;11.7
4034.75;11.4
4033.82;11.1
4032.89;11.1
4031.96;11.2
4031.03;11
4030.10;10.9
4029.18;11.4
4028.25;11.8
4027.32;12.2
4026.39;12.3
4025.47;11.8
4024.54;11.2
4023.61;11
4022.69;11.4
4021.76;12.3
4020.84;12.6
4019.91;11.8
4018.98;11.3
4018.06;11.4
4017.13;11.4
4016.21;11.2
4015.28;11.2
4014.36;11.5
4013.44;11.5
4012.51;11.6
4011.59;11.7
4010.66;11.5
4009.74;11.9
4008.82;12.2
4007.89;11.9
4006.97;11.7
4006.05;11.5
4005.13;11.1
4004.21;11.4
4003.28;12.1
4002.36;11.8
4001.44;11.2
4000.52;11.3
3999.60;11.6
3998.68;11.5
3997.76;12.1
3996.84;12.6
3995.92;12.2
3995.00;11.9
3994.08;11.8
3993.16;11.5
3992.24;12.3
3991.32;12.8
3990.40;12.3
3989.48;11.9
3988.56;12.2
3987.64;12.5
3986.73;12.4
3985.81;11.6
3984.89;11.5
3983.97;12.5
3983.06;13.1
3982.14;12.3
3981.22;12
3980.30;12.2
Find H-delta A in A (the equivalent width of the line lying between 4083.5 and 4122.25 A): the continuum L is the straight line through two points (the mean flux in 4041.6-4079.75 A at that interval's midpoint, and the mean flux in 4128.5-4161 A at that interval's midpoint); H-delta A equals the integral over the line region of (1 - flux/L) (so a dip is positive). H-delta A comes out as -4.8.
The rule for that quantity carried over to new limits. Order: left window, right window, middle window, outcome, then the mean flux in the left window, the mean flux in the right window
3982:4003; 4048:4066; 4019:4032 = 0.2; 12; 11.6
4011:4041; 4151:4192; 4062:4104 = -4.6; 11.5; 11.2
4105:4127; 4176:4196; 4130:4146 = 1.0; 12.7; 11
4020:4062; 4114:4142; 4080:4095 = -1.8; 11.6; 12.1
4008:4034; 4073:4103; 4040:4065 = 1.3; 11.6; 12.9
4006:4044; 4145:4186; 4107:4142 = -3.1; 11.6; 11.2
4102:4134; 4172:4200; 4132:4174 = 1.2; 12.5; 10.9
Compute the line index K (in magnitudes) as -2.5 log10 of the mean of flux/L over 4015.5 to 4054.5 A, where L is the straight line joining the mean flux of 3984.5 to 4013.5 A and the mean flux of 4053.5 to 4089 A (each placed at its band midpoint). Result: 0.041 mag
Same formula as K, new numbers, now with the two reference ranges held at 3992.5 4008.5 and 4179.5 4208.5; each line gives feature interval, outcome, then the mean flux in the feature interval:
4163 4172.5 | 0.01 mag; 11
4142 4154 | 0.00 mag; 11.2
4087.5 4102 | -0.16 mag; 13.2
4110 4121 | -0.14 mag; 12.8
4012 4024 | 0.01 mag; 11.6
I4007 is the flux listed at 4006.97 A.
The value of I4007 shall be 11.7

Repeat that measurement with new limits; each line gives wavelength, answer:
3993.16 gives 11.5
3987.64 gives 12.5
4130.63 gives 11.5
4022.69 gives 11.4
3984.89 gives 11.5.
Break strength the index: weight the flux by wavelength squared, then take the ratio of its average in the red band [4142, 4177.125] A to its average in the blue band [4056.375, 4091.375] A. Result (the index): 0.95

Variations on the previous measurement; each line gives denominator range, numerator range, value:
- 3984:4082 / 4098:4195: 1.05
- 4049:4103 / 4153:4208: 0.94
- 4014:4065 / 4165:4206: 1.02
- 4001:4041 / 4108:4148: 1.10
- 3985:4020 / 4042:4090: 1.06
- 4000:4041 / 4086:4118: 1.18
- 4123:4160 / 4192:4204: 0.97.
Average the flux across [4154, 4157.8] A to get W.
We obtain 11.5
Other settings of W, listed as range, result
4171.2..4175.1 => 10.6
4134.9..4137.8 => 11.6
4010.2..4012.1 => 11.6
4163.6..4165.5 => 11.3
